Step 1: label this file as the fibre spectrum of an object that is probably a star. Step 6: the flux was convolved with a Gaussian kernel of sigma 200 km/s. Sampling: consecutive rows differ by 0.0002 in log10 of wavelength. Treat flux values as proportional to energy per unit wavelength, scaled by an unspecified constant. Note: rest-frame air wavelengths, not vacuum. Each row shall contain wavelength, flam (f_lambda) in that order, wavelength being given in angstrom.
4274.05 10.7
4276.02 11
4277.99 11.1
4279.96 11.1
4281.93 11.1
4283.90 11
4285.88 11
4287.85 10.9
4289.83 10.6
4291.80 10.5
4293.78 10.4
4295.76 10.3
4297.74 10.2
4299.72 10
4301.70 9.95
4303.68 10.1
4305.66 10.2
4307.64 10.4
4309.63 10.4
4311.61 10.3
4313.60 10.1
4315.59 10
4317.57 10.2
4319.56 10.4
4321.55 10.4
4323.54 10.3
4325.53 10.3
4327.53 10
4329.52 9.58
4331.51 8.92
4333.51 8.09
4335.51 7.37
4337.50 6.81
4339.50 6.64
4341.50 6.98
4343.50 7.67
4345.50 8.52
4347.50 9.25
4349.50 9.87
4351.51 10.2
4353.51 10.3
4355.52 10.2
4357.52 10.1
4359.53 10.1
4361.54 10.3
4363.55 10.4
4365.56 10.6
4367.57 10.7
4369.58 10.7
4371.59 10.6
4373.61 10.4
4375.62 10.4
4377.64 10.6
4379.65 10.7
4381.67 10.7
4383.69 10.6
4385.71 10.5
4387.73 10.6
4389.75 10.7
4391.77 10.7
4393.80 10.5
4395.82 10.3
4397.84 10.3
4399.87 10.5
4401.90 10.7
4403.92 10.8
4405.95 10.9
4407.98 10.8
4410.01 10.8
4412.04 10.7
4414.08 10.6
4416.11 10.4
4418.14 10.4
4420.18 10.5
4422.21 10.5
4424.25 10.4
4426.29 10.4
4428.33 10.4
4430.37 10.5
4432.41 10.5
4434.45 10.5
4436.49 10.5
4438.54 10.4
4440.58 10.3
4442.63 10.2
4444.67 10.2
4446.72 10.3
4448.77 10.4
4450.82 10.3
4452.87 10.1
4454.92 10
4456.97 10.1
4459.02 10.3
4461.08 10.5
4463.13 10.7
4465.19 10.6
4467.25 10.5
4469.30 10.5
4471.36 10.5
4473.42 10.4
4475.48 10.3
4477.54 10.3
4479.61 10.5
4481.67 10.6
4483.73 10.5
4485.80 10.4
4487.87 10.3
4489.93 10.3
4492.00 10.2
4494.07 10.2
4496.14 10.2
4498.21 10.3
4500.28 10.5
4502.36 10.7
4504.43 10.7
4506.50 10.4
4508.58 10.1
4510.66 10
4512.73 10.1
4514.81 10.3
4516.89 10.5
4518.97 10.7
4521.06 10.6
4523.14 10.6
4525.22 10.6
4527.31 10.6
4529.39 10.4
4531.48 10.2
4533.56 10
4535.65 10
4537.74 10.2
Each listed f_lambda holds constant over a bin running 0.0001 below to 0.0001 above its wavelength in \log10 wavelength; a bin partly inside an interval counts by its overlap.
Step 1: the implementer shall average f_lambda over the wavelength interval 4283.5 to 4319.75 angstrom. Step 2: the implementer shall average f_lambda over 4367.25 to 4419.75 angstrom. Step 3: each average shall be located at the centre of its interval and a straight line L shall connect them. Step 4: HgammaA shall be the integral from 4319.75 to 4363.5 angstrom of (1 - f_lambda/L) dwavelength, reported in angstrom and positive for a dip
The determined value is 5.32 angstrom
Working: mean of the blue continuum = 10.4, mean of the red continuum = 10.6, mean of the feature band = 9.19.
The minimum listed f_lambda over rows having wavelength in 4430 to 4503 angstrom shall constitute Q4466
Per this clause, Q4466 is 10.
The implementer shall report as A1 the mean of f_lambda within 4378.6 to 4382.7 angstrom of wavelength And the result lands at 10.7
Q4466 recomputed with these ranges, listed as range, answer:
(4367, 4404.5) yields 10.3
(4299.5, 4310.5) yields 9.95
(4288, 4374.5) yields 6.64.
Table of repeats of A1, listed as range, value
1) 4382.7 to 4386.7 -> 10.5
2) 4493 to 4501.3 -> 10.3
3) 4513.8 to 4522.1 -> 10.5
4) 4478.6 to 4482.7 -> 10.6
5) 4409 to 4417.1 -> 10.6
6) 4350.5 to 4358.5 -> 10.2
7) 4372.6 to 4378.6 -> 10.5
